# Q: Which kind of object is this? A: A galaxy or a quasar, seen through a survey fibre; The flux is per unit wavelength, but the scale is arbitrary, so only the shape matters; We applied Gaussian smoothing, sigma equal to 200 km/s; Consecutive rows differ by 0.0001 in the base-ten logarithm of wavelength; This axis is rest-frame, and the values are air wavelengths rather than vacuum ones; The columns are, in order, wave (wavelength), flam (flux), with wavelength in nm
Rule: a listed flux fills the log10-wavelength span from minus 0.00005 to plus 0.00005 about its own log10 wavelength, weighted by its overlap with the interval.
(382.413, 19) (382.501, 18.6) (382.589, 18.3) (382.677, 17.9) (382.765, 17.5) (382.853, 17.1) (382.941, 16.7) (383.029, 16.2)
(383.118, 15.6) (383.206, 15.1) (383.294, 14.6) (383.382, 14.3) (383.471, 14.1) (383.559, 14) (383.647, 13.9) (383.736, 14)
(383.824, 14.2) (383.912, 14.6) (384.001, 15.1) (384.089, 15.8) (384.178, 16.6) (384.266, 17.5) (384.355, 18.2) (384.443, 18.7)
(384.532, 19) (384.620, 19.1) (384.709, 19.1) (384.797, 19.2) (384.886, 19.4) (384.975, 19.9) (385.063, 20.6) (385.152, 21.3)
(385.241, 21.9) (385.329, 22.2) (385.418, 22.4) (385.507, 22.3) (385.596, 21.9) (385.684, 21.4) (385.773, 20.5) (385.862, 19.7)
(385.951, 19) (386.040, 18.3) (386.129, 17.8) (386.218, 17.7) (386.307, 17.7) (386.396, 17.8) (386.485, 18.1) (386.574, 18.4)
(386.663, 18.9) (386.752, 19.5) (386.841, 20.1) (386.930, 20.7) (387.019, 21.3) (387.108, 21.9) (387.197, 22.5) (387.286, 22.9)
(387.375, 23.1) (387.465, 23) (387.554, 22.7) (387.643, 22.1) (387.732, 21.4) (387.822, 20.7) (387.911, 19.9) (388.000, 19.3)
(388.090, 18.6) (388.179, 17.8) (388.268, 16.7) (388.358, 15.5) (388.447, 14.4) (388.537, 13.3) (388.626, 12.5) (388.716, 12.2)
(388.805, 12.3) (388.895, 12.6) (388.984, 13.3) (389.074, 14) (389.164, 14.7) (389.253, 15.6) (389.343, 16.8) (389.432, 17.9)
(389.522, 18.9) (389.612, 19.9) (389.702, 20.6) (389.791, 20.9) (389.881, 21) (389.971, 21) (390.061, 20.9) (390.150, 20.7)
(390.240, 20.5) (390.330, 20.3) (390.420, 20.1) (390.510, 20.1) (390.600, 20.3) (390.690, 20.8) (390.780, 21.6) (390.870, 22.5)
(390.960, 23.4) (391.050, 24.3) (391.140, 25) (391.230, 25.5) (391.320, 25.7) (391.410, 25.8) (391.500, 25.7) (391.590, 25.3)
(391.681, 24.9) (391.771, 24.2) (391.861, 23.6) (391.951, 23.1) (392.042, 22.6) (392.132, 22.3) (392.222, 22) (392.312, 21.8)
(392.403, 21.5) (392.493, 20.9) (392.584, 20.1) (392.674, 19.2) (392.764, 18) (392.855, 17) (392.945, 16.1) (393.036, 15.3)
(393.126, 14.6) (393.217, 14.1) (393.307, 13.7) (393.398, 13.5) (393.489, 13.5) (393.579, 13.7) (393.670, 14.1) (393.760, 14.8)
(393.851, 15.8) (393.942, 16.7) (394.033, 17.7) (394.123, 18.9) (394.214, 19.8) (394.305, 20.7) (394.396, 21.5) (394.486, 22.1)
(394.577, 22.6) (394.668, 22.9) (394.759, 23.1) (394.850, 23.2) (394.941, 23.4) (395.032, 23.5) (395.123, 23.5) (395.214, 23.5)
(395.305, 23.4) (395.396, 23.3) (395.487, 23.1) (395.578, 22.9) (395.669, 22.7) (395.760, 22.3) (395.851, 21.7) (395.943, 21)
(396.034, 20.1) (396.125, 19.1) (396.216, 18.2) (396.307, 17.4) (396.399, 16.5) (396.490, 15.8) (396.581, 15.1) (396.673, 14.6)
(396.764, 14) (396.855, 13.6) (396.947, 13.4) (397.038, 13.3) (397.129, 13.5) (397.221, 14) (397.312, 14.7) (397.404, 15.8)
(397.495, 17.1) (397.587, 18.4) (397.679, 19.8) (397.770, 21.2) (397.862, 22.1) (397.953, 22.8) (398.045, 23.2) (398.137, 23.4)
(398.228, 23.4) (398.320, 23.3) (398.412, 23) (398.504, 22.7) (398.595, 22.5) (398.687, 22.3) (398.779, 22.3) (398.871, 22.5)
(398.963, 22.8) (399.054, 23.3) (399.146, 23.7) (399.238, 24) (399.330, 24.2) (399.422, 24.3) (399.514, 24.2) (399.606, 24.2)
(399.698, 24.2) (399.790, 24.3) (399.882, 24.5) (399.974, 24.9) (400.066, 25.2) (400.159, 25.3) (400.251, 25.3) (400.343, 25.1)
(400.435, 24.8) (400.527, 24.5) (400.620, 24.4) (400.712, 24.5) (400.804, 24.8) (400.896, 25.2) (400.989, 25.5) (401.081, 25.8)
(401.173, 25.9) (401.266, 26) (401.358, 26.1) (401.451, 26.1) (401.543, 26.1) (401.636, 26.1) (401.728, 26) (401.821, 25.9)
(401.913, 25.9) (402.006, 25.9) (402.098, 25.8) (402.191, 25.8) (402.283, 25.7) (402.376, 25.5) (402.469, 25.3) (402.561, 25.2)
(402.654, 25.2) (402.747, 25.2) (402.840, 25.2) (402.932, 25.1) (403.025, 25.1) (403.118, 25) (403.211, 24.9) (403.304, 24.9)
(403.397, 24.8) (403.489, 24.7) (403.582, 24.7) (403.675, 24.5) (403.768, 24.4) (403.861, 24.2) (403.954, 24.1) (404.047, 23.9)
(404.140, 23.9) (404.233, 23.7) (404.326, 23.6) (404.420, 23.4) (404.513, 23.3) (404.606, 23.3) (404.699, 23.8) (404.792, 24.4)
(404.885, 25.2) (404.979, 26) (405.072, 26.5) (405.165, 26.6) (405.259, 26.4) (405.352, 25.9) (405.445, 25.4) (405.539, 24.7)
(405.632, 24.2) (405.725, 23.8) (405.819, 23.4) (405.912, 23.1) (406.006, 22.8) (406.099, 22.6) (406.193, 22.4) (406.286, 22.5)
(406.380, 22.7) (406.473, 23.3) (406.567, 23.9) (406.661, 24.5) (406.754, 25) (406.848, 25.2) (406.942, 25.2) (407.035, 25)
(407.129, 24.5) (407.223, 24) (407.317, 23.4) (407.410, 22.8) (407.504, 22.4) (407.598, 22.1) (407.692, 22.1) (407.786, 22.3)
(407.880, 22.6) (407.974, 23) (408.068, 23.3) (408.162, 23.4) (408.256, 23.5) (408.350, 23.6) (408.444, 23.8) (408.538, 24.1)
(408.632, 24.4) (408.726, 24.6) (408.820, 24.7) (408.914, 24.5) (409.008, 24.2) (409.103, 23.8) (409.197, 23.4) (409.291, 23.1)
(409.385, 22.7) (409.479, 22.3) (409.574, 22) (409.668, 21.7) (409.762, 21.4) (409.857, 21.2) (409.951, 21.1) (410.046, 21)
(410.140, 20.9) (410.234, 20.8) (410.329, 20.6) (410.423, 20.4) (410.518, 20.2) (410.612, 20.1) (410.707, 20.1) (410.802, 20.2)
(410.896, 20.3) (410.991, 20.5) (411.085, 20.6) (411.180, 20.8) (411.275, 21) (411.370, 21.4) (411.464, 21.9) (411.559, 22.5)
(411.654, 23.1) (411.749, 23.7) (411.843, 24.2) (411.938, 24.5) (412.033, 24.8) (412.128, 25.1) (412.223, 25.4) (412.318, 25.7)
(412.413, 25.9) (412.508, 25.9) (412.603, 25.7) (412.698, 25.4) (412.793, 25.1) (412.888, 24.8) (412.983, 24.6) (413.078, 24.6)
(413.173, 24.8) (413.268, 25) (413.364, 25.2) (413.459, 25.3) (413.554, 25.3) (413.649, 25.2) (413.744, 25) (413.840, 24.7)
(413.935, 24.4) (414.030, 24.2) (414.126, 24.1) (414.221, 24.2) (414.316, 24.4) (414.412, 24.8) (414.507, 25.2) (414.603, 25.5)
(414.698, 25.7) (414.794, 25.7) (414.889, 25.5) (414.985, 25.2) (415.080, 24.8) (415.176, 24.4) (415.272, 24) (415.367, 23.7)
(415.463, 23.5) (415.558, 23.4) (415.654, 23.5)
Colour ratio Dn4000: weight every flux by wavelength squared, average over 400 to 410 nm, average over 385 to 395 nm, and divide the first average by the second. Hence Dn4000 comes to 1.33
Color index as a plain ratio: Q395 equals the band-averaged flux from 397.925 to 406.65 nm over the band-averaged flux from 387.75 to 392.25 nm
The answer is 1.2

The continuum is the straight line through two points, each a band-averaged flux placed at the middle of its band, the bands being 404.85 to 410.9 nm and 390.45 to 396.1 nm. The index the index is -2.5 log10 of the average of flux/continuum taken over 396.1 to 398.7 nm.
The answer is 0.17 mag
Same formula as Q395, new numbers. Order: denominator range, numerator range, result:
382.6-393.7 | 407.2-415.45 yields 1.24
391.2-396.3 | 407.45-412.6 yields 1.11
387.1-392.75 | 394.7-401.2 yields 1.07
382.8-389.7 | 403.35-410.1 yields 1.31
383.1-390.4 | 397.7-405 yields 1.33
